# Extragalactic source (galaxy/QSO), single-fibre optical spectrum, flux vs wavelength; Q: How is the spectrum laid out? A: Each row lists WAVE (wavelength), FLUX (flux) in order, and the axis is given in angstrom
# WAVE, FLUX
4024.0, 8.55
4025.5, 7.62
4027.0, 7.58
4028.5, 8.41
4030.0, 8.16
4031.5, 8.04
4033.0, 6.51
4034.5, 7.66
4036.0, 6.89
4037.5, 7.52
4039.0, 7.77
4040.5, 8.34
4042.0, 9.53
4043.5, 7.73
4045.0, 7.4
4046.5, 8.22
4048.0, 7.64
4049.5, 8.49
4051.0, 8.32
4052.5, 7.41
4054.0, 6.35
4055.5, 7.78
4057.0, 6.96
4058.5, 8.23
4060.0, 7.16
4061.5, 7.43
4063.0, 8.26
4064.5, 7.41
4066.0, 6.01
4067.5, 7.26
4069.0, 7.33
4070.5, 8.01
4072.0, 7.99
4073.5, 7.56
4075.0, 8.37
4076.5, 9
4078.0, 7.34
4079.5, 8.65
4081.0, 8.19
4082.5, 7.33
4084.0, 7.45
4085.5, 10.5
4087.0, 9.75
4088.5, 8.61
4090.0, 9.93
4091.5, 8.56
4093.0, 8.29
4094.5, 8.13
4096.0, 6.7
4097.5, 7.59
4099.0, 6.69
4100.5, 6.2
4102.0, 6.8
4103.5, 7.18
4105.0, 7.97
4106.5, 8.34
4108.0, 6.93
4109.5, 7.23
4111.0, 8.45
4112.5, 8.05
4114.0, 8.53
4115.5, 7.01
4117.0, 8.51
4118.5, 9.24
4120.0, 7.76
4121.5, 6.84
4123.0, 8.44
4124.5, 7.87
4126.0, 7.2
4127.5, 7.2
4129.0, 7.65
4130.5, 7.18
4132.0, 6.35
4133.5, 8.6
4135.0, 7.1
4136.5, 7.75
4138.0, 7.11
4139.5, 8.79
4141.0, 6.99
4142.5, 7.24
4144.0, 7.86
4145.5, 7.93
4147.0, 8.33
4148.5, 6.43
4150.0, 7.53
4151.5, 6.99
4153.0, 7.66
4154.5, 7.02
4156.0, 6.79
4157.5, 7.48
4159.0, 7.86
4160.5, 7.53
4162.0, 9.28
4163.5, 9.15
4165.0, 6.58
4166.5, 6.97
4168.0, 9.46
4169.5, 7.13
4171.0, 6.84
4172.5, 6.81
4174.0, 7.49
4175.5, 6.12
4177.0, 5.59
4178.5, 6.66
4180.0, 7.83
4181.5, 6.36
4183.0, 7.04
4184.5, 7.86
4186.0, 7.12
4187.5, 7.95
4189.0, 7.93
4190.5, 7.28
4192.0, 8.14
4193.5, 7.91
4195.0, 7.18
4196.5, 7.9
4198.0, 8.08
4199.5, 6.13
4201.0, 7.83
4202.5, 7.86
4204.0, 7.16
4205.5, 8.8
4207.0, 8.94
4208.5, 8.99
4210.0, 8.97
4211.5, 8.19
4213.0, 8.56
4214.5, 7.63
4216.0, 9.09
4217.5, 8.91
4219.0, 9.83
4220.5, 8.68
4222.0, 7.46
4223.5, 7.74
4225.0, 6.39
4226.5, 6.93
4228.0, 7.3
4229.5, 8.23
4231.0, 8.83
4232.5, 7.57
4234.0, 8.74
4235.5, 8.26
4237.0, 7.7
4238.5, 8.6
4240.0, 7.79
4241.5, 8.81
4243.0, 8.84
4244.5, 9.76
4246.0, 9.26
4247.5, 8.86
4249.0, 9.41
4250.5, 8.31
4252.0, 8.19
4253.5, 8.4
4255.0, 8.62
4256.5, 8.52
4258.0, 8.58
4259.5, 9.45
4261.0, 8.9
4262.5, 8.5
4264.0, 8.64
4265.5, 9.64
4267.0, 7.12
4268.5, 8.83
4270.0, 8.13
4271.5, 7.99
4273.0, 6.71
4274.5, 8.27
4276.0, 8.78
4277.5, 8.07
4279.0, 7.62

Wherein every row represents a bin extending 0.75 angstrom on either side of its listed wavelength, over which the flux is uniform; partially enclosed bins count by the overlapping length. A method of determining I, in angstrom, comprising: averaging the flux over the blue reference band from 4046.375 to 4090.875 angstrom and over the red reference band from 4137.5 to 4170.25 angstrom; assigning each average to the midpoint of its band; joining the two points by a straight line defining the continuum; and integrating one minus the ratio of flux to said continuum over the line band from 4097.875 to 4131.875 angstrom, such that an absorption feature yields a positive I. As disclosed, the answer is 0.9 angstrom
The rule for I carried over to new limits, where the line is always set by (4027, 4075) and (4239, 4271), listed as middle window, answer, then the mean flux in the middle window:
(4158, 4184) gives 2.92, 7.34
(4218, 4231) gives 0.97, 7.9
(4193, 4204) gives 1.16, 7.52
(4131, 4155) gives 1.92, 7.48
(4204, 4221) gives -0.47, 8.71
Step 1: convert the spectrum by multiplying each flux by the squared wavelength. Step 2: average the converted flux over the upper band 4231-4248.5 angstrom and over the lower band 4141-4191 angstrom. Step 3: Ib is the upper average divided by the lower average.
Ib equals 1.2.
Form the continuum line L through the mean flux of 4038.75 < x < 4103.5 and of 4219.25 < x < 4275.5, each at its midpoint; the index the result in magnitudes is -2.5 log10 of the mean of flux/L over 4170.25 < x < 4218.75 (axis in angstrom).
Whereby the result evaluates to 0.07 mag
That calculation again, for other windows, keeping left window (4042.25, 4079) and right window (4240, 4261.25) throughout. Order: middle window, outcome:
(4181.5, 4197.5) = 0.12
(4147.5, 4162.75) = 0.11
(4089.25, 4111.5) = 0.04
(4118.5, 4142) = 0.07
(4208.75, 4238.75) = 0.06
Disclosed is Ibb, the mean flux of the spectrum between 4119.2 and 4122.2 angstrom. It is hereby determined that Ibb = 7.34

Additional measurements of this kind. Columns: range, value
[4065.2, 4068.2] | 6.64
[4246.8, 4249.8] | 9.13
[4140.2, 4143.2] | 7.14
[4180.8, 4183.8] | 6.73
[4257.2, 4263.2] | 8.86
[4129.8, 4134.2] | 7.36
